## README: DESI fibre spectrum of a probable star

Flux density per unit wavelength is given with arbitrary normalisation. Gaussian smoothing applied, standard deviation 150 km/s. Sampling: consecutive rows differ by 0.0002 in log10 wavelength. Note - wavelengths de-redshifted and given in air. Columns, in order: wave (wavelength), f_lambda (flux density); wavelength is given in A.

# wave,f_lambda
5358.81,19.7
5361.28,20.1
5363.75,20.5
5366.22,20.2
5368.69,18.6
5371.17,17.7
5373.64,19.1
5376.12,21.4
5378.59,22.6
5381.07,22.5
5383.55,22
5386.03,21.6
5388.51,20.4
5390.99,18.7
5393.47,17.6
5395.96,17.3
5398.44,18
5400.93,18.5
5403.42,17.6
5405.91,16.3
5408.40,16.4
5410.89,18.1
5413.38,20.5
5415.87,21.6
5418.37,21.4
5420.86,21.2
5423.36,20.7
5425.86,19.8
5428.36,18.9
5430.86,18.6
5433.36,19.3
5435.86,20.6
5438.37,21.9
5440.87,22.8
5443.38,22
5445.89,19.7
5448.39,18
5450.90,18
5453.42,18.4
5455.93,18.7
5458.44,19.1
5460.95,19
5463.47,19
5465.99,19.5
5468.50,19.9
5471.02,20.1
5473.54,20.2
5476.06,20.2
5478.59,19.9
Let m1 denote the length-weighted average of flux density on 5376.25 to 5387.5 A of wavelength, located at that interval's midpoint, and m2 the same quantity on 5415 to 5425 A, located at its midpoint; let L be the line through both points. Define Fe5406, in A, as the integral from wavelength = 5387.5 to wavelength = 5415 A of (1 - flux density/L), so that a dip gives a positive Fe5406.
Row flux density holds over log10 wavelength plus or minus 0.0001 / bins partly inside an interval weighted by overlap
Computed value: 4.4 A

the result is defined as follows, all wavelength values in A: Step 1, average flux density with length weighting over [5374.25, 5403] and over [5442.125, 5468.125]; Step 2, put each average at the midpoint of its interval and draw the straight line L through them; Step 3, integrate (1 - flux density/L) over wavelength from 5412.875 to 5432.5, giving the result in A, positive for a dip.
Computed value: -0.8 A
